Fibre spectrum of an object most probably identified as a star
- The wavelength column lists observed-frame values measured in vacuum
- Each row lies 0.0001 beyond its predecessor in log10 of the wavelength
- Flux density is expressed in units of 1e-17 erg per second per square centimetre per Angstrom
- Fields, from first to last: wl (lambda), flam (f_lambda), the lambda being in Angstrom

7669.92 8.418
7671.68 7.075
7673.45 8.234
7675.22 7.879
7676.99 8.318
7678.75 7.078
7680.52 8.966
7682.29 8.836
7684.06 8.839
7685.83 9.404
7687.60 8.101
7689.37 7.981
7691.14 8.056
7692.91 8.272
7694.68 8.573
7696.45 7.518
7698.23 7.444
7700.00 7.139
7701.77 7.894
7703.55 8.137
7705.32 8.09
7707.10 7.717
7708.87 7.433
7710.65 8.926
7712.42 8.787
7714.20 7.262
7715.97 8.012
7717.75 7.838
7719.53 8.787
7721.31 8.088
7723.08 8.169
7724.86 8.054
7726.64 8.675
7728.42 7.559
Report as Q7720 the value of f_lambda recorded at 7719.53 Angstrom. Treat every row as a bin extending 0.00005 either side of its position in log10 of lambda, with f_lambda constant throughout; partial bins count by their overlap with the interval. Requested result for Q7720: 8.787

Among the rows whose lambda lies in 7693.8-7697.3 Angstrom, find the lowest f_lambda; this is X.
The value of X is 7.518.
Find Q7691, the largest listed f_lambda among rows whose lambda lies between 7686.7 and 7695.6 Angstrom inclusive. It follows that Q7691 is 8.573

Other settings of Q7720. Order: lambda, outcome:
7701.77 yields 7.894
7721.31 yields 8.088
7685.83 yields 9.404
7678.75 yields 7.078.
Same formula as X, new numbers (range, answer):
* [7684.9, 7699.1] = 7.444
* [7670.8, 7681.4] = 7.075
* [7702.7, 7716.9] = 7.262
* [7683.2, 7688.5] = 8.101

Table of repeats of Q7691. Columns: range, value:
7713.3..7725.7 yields 8.787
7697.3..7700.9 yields 7.444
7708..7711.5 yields 8.926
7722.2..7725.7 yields 8.169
